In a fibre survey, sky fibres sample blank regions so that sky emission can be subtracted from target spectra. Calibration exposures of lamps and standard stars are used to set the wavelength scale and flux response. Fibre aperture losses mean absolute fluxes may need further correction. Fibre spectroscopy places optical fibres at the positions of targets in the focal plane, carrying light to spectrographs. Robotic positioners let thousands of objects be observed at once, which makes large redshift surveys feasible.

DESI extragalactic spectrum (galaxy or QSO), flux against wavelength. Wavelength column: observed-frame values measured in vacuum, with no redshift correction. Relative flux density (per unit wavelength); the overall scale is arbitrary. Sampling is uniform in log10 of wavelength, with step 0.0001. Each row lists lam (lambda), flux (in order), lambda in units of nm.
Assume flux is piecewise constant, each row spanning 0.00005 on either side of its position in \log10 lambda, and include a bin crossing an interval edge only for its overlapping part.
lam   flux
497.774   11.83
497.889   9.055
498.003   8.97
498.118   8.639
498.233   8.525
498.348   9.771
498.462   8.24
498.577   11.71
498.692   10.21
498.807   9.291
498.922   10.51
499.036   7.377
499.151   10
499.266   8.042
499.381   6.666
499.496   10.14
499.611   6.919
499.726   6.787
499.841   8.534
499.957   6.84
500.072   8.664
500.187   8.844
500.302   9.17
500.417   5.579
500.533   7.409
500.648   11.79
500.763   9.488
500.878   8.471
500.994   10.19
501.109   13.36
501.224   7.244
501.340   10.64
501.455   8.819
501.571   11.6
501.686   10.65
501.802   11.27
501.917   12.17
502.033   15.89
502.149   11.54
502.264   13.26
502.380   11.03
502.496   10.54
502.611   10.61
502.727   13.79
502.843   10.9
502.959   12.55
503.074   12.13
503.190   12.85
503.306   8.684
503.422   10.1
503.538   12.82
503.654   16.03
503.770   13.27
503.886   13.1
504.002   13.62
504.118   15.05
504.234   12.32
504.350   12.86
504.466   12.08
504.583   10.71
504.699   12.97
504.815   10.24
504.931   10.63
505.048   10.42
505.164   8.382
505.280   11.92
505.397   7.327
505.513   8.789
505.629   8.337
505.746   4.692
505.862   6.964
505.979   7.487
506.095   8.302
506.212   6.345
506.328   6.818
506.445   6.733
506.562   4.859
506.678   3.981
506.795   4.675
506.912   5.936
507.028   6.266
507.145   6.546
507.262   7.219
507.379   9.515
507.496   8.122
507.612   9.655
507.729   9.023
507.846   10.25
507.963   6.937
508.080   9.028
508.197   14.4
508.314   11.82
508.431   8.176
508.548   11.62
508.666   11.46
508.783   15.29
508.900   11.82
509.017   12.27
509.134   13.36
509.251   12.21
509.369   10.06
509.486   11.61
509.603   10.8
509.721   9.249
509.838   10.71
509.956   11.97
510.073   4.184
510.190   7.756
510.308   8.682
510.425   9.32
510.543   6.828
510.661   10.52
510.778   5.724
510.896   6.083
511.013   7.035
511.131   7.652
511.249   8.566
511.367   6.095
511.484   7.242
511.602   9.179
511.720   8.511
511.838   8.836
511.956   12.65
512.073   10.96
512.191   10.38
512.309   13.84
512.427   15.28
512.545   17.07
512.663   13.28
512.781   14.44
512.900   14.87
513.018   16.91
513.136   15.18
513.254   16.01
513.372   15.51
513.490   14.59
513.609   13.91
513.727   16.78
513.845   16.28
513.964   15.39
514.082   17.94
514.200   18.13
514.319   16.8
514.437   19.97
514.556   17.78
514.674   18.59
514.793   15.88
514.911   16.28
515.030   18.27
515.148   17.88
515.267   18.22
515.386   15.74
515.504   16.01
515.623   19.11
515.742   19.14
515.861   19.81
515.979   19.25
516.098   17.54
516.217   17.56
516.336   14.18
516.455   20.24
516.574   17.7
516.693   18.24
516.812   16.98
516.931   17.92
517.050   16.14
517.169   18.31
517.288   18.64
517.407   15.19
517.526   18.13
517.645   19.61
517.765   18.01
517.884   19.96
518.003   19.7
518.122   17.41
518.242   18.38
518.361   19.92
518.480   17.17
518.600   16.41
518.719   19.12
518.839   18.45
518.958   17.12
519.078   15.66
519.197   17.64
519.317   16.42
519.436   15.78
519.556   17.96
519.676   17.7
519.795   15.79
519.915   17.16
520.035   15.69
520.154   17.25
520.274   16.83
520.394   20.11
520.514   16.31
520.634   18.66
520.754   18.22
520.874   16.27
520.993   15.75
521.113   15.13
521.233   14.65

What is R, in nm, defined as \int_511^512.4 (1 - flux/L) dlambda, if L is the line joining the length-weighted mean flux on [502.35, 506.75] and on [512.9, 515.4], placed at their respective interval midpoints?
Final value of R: 0.53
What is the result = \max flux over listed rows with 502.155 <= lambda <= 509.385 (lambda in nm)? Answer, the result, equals 16.03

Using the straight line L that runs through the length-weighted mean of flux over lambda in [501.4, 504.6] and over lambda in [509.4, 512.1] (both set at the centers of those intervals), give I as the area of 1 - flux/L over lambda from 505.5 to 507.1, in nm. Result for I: 0.648 nm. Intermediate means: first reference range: 12.2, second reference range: 8.69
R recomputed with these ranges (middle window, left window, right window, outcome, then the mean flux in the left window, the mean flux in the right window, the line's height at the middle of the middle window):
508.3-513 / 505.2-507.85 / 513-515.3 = 0.68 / 7.33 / 16.8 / 12.5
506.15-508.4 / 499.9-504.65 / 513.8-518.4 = 0.96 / 11.2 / 17.8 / 13.6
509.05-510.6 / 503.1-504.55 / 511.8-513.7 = 0.44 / 12.7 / 14.1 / 13.6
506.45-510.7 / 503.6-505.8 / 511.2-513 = 0.78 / 11.2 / 11.6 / 11.4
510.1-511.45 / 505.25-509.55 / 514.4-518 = 0.52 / 8.9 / 17.9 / 12.3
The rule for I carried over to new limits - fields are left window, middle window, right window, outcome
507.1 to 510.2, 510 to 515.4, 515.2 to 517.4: 0.58 nm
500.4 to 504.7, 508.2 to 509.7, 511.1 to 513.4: 0.02 nm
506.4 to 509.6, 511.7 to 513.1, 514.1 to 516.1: 0.14 nm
